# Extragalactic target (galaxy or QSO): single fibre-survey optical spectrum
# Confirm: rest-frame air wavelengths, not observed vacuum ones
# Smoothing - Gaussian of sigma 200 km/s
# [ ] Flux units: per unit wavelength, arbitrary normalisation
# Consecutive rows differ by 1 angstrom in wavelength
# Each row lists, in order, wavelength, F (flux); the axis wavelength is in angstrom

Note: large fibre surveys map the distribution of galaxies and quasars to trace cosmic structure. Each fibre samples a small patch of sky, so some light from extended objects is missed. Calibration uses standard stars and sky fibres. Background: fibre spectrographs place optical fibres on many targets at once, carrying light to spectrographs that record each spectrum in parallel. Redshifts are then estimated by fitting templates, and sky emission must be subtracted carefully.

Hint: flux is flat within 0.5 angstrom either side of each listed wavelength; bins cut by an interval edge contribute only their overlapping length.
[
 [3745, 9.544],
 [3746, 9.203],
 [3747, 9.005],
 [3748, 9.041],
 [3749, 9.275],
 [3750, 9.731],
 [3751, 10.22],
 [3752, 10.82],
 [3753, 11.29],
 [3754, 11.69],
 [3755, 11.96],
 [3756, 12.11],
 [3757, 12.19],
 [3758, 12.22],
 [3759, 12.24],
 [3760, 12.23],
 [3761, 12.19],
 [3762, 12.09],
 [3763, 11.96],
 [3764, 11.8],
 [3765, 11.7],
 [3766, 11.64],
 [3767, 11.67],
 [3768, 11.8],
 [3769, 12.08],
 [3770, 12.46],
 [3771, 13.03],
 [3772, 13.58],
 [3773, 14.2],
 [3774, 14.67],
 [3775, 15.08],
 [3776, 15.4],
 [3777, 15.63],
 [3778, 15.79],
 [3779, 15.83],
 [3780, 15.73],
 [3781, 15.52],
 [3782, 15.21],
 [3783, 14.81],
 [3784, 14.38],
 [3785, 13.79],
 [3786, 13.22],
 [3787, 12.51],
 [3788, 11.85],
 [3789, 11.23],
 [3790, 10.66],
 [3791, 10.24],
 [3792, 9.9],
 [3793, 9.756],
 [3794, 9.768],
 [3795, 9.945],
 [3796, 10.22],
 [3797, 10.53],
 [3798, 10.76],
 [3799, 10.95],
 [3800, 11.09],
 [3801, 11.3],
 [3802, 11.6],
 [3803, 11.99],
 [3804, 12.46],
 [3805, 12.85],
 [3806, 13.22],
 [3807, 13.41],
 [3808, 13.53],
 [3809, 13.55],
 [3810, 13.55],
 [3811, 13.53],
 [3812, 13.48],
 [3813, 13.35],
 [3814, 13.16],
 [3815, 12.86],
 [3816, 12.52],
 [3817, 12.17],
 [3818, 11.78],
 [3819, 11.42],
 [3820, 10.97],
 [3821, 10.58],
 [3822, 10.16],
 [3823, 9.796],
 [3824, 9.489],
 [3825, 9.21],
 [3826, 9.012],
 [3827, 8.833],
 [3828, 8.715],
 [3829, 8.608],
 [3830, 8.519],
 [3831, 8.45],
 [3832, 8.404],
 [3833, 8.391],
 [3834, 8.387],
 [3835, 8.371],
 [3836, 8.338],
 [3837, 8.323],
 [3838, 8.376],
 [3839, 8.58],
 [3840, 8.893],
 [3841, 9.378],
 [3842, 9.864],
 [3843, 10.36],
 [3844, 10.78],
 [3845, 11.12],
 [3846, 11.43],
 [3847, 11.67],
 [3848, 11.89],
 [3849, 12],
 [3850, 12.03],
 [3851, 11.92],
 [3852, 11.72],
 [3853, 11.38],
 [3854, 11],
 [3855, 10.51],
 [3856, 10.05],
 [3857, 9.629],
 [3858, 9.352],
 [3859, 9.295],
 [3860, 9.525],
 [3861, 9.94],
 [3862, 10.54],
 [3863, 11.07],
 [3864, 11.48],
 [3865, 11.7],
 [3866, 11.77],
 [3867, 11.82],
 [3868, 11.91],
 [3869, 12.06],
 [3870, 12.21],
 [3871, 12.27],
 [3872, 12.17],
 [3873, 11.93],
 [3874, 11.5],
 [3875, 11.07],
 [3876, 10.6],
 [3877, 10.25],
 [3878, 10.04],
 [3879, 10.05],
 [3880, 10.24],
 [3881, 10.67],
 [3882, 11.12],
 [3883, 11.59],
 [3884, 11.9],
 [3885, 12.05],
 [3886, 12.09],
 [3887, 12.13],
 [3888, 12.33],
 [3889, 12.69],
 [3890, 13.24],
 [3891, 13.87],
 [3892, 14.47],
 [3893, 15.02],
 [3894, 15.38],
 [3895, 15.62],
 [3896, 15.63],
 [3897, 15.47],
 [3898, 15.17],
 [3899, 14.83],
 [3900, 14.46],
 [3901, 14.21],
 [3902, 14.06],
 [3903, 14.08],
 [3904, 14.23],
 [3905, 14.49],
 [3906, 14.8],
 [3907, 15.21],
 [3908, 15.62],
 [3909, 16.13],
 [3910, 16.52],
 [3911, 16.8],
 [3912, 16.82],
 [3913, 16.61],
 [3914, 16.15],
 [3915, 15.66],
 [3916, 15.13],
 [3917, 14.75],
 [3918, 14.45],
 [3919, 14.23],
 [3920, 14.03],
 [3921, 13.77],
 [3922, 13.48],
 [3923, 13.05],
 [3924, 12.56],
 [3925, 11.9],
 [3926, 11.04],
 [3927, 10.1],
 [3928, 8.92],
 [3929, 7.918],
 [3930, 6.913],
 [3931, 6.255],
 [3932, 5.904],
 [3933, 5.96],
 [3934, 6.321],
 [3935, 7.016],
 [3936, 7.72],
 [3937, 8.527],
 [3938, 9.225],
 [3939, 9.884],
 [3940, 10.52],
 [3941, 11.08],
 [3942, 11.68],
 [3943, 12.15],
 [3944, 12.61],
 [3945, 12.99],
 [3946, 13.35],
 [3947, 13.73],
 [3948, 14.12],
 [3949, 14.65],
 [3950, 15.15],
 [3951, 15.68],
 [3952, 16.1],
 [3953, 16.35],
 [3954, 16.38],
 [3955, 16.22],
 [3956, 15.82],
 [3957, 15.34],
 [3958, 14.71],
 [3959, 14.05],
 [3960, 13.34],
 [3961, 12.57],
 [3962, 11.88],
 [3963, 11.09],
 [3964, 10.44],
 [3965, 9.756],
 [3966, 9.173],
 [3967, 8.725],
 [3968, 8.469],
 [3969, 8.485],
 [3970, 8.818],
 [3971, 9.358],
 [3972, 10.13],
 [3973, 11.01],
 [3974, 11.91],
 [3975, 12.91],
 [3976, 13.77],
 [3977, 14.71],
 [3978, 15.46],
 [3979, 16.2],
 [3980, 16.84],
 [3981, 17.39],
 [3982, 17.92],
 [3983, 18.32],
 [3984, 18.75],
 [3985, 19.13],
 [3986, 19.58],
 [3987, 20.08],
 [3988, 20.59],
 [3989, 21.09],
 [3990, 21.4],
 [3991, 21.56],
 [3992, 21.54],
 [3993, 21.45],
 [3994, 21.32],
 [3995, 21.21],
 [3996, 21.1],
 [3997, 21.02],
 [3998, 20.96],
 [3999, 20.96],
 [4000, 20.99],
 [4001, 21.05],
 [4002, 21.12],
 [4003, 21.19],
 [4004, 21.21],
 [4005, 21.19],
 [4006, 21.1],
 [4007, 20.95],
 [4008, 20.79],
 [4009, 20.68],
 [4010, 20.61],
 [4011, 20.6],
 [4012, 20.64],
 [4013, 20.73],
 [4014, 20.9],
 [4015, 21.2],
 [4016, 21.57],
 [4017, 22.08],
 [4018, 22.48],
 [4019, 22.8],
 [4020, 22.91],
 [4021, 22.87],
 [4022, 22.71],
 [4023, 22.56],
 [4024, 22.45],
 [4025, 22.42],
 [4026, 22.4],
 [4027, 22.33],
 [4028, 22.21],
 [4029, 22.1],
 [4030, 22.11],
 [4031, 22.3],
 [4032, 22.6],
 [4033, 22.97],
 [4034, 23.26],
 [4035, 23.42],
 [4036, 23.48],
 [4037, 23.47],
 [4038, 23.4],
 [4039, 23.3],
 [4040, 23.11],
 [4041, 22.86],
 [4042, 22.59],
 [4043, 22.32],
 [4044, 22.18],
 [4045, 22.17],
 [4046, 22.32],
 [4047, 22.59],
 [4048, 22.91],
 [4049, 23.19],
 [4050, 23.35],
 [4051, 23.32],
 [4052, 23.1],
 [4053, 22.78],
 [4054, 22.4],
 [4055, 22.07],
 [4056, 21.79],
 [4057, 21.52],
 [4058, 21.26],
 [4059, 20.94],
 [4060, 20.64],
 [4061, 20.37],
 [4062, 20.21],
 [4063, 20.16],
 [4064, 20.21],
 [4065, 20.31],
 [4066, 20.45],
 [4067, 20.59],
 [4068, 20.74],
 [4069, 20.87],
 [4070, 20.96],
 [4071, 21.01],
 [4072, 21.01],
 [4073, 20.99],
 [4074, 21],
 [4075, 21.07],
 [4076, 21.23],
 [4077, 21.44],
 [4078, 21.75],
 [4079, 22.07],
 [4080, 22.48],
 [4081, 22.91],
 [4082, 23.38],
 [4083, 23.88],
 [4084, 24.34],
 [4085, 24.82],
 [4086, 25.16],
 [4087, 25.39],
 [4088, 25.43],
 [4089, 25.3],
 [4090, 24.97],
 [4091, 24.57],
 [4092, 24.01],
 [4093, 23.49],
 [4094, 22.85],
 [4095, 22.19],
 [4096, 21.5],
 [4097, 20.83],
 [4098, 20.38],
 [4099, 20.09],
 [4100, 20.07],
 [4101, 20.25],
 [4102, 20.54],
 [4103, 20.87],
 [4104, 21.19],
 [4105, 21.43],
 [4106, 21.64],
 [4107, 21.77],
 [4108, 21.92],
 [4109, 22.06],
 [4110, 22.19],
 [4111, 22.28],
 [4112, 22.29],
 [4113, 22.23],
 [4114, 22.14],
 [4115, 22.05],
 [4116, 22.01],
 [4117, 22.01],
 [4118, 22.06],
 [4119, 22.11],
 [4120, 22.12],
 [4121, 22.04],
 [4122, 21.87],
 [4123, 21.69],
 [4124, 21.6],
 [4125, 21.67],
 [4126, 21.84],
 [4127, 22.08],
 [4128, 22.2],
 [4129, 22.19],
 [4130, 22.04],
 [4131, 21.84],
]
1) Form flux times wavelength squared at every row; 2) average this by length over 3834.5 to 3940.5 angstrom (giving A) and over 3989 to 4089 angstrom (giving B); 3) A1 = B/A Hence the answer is 2.01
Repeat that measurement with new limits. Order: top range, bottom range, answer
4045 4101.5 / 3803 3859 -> 2.33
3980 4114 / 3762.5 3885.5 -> 2.14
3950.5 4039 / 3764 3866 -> 1.78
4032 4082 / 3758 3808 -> 2.01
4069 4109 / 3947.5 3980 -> 1.83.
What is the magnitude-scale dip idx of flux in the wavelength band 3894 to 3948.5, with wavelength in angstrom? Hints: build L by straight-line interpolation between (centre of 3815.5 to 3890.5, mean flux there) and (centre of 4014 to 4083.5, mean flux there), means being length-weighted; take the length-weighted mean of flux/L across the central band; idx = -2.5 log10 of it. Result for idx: 0.14 mag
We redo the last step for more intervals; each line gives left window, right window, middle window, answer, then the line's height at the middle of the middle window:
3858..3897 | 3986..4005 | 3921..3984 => 0.42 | 17.7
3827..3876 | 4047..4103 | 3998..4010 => -0.15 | 18.4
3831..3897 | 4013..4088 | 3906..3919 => -0.12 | 14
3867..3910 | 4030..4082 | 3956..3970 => 0.43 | 17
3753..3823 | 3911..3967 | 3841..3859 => 0.14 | 12.4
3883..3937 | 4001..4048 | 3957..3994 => 0.23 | 18.2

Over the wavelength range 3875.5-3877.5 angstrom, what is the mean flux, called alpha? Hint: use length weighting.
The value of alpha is 10.4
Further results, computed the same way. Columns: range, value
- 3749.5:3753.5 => 10.5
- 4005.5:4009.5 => 20.9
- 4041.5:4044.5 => 22.4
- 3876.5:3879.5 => 10.1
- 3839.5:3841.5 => 9.14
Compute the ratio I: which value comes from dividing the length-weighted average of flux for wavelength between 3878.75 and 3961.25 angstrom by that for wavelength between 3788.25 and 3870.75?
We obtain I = 1.21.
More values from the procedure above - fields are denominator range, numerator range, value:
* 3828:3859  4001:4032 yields 2.19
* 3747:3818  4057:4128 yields 1.77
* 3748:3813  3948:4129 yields 1.63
